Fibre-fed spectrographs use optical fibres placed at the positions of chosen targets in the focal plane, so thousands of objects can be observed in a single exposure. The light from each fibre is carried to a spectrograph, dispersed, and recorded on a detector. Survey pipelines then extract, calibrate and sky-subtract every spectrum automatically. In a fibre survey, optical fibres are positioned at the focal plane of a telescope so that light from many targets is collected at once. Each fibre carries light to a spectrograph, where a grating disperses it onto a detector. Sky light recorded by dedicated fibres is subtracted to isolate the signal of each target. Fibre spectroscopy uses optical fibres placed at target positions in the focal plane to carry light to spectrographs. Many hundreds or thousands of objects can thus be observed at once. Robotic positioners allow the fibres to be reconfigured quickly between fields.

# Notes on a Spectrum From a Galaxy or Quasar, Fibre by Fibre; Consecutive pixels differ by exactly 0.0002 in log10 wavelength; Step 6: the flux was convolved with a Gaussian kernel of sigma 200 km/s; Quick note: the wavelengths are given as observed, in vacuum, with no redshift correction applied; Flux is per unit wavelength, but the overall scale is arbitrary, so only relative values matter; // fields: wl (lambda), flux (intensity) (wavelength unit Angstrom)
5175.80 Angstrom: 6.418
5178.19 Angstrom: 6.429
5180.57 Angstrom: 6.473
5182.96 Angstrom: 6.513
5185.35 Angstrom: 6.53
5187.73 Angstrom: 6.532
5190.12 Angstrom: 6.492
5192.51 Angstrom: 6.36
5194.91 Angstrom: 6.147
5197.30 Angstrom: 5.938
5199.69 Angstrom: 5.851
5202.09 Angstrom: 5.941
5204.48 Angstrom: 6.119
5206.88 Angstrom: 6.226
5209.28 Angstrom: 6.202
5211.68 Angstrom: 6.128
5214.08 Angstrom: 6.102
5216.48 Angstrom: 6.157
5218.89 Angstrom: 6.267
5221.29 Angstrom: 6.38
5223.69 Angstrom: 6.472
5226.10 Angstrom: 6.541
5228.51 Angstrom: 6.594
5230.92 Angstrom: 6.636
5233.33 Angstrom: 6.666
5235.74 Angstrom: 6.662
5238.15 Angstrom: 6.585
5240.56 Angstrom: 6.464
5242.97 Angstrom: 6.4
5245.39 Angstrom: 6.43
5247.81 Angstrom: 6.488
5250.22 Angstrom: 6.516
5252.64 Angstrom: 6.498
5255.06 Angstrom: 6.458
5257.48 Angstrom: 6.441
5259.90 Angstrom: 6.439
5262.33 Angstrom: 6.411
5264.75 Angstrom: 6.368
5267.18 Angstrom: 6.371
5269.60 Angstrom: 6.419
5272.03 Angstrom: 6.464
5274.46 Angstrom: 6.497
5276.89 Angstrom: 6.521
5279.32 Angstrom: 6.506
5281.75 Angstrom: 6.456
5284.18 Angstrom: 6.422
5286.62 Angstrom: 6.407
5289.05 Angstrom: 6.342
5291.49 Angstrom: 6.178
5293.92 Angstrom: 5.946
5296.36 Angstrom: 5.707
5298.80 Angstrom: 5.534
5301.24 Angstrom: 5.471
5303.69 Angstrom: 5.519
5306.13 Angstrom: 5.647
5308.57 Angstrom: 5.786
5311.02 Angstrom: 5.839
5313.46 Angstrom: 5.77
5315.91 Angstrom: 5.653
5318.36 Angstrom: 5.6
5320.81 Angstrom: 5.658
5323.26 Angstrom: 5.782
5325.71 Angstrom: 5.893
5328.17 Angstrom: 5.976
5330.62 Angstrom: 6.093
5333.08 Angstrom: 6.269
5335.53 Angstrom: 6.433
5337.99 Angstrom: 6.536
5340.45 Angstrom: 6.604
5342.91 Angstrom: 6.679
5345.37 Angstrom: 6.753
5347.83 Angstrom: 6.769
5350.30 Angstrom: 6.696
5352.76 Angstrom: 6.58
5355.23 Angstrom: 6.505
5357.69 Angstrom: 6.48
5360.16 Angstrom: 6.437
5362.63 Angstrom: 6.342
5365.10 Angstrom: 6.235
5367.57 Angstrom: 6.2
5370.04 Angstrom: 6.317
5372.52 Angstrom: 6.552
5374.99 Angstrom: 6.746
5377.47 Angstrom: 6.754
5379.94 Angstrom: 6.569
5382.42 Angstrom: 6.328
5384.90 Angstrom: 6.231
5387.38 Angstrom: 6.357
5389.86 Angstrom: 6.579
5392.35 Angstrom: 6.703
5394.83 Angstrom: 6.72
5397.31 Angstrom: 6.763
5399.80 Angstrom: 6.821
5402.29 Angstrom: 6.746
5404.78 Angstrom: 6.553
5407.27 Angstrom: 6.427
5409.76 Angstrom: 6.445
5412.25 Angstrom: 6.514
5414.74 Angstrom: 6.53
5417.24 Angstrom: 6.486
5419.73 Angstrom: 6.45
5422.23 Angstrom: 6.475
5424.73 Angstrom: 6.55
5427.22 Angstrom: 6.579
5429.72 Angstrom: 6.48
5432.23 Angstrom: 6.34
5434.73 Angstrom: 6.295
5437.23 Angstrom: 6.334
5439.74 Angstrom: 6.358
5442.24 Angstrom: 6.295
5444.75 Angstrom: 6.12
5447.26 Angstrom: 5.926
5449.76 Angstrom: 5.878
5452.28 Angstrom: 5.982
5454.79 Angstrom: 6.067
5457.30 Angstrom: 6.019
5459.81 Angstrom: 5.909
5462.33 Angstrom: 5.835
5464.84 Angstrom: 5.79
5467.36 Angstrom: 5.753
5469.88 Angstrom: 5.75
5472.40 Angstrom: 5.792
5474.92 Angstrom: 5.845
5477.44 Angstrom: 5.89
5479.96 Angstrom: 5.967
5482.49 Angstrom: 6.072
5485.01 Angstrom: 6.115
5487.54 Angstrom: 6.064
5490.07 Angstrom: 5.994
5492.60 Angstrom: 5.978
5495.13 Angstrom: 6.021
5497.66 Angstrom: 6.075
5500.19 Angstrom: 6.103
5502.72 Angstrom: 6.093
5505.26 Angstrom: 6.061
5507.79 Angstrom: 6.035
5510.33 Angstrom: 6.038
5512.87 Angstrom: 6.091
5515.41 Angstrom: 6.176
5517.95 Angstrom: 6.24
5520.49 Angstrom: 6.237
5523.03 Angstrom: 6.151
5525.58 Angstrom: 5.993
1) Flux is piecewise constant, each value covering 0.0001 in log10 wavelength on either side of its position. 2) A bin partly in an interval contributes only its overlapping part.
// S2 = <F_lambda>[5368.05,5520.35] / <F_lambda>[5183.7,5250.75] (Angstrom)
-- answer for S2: 0.98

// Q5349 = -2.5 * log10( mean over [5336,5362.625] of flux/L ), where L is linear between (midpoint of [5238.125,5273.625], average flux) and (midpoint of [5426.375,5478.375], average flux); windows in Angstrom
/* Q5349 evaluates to -0.06 mag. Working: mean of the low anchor 6.45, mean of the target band 6.59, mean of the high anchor 6.05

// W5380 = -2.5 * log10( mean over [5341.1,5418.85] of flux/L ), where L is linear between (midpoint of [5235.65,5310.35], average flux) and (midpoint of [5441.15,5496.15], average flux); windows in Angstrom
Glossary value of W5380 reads -0.08 mag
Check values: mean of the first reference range 6.26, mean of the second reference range 5.96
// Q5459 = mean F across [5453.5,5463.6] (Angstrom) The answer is 5.96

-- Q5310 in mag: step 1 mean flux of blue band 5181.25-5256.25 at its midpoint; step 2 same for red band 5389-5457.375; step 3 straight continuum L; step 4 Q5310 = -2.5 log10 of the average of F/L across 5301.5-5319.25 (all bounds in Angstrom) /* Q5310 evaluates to 0.128 mag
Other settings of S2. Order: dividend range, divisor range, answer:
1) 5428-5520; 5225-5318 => 0.97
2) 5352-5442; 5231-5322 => 1.05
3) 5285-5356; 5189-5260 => 0.96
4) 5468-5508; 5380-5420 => 0.91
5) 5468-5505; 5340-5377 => 0.92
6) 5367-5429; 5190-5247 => 1.03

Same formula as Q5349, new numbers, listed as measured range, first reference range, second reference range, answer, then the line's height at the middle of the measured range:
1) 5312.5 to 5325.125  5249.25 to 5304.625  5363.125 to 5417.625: 0.118 mag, 6.36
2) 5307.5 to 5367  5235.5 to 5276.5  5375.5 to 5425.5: 0.049 mag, 6.51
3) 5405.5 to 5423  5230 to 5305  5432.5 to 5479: -0.070 mag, 6.07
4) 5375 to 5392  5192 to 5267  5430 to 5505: -0.061 mag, 6.14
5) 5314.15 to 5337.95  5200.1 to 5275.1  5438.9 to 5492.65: 0.049 mag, 6.23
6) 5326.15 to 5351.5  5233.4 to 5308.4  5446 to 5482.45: -0.054 mag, 6.15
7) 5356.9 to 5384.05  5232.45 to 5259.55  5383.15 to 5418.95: 0.017 mag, 6.55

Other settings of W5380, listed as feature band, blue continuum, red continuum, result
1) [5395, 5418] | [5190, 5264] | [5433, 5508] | -0.08 mag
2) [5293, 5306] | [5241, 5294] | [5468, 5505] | 0.13 mag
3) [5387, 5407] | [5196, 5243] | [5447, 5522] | -0.09 mag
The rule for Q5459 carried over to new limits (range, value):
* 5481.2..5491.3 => 6.06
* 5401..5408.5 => 6.57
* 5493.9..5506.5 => 6.07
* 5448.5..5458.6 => 5.99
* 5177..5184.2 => 6.47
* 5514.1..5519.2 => 6.21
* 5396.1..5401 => 6.79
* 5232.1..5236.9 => 6.66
